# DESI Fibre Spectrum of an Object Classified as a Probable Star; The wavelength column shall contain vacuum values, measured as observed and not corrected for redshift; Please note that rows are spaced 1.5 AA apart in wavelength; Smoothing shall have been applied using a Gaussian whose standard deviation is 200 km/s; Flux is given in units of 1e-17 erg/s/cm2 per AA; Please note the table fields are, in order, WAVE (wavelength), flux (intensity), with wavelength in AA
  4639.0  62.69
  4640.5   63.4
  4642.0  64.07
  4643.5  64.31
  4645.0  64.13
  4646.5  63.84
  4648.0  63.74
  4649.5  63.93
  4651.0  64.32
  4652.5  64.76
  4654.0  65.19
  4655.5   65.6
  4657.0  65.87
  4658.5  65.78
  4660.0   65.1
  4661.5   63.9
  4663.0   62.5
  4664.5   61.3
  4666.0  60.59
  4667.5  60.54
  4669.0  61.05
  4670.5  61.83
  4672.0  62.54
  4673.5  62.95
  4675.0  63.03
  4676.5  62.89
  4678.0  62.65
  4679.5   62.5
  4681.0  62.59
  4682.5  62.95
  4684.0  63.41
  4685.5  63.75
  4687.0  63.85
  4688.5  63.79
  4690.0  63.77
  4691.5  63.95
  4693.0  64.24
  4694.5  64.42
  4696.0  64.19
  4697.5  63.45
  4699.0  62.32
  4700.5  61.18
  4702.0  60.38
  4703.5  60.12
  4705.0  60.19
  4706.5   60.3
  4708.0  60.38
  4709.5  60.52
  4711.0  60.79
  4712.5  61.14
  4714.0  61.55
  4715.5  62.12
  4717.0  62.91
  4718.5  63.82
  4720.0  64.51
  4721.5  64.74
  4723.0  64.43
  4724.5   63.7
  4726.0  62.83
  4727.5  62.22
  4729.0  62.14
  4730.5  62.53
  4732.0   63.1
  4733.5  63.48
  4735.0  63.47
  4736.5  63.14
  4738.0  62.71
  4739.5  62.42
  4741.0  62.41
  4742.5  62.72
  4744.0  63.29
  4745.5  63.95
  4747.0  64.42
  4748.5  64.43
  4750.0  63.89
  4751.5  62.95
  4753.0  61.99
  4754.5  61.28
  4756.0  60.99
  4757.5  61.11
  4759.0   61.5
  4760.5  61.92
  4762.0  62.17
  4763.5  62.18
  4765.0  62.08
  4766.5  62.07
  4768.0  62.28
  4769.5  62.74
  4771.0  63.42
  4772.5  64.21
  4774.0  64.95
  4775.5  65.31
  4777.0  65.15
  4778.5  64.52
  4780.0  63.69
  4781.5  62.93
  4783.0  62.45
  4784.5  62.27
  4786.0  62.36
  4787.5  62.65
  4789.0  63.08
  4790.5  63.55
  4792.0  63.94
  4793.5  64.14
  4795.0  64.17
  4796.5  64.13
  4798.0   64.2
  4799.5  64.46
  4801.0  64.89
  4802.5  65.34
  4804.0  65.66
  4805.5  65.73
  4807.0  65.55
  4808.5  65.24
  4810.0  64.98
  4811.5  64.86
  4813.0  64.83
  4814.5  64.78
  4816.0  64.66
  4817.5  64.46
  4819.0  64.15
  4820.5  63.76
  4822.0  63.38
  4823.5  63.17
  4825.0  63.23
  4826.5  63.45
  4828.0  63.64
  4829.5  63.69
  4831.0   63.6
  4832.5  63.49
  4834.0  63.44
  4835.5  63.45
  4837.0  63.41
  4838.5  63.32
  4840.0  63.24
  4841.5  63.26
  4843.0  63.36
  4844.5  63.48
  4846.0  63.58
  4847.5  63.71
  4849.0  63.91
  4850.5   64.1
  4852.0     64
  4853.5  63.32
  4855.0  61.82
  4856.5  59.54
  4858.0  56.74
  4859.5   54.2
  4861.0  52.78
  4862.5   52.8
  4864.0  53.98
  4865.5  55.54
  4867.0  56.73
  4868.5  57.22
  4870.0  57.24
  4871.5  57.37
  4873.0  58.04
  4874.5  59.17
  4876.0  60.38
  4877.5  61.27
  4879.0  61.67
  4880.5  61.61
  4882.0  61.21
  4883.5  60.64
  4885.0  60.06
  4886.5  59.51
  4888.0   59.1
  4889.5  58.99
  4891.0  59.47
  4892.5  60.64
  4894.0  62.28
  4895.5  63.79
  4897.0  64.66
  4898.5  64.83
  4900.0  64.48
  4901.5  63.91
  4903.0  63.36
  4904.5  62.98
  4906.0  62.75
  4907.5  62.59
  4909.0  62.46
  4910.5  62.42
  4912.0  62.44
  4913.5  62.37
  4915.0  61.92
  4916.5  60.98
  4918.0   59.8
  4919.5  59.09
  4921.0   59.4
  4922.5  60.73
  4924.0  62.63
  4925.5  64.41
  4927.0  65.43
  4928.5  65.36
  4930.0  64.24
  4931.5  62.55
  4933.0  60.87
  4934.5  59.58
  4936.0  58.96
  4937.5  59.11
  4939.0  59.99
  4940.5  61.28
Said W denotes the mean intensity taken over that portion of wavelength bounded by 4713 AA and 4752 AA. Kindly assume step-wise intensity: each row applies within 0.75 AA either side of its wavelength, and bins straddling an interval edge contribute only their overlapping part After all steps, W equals 63.2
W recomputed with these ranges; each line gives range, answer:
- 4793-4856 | 64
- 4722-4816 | 63.5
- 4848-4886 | 59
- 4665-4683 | 62.2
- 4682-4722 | 62.5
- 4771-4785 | 63.9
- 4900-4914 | 62.9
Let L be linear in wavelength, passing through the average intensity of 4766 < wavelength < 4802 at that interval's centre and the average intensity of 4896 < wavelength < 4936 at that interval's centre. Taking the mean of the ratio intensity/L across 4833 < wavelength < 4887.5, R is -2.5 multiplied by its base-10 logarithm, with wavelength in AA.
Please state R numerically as 0.05 mag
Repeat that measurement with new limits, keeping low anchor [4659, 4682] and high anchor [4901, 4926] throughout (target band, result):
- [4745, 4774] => -0.01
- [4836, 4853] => -0.03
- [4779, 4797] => -0.02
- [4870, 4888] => 0.04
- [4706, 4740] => 0.00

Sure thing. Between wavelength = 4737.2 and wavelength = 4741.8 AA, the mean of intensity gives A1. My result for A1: 62.5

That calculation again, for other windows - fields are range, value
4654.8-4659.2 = 65.8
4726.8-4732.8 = 62.5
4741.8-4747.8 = 63.6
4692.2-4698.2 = 64.1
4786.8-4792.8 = 63.3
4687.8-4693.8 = 63.9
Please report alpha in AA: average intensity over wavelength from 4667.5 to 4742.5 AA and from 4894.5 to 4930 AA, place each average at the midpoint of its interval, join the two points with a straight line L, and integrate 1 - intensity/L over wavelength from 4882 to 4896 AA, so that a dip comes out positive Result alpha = 0.5 AA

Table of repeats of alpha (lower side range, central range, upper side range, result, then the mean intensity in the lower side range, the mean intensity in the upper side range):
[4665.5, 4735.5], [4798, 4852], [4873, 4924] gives -1.9 AA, 62.6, 61.5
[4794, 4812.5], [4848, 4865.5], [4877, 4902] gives 1.1 AA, 64.9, 61.6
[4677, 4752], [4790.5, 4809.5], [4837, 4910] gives -0.9 AA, 62.8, 60.8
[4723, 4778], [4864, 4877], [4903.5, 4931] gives 1.0 AA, 62.9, 62.3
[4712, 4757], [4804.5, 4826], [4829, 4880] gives -1.1 AA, 63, 60.5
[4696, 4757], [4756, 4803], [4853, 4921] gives -1.2 AA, 62.5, 60.2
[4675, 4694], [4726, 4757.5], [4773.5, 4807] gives 0.5 AA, 63.4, 64.1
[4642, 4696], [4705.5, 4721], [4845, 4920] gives 0.3 AA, 63.5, 60.6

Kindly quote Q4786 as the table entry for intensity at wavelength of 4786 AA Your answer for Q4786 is 62.36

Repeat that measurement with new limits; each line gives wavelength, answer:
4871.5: 57.37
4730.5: 62.53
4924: 62.63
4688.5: 63.79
